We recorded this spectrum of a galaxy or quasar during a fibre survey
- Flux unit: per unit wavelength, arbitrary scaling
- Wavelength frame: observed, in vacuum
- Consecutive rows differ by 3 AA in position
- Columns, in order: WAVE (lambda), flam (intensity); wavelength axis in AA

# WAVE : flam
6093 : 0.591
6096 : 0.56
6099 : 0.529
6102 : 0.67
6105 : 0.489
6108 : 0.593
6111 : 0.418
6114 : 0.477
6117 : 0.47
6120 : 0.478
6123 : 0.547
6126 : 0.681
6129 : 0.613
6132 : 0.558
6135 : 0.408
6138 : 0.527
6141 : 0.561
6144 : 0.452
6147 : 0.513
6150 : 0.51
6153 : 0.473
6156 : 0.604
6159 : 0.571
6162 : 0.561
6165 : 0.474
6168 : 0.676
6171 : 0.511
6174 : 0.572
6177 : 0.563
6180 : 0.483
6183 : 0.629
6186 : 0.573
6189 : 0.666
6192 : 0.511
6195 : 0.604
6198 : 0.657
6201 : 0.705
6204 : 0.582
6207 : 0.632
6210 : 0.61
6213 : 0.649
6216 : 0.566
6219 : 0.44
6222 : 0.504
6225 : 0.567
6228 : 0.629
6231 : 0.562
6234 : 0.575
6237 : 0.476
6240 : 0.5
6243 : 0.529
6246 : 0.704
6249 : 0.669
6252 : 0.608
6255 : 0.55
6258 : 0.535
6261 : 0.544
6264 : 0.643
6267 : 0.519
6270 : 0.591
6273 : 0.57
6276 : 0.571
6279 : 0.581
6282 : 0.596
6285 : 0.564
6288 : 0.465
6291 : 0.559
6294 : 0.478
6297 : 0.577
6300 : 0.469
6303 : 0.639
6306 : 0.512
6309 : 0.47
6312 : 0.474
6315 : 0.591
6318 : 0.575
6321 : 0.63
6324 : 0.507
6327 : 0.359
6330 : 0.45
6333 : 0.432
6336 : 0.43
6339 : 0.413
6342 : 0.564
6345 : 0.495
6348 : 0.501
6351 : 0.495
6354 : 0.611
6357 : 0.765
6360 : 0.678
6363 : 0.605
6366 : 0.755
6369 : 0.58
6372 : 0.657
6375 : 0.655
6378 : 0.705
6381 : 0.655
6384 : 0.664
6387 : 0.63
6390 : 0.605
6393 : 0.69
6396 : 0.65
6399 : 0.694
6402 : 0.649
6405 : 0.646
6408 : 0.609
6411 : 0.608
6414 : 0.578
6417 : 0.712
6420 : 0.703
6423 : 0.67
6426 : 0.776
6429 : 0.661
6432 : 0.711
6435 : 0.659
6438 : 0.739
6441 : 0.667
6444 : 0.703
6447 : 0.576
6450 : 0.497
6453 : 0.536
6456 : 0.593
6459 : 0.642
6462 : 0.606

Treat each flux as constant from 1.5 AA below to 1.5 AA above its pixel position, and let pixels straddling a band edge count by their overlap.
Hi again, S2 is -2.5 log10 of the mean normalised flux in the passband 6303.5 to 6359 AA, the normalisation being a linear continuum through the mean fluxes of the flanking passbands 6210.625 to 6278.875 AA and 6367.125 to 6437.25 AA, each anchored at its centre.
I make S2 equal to 0.19 mag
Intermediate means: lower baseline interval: 0.569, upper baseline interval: 0.661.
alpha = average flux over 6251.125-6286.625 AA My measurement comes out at 0.572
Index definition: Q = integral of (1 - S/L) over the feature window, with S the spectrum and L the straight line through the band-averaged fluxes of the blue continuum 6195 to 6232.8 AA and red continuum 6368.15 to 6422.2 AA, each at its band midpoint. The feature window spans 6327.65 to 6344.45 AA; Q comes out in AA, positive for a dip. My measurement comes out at 4.7 AA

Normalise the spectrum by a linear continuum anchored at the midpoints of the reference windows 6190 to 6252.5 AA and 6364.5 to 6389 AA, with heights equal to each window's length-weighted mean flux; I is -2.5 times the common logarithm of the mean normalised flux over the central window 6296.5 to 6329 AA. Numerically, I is 0.198 mag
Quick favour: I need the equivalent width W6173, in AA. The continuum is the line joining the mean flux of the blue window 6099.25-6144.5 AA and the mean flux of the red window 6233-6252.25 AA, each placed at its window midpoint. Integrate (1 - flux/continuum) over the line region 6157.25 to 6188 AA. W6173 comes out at -0.7 AA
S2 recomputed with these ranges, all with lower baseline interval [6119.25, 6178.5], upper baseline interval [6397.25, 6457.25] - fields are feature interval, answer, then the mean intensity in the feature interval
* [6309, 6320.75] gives 0.115 mag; 0.546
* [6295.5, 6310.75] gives 0.134 mag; 0.532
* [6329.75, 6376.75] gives 0.092 mag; 0.572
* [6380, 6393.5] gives -0.019 mag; 0.646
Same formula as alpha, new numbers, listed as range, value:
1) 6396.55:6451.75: 0.658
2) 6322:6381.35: 0.564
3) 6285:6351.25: 0.505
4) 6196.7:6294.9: 0.574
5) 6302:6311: 0.531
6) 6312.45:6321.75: 0.582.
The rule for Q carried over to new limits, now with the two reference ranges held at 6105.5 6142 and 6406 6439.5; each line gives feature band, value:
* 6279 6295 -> 1.8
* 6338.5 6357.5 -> 2.8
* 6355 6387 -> -1.0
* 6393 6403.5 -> -0.1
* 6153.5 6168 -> -0.4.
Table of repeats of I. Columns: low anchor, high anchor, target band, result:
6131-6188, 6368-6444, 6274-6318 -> 0.13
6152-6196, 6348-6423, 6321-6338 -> 0.35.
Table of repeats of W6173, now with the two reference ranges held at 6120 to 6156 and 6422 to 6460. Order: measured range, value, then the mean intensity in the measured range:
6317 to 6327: 1.06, 0.539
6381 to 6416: -0.46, 0.64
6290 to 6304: 1.24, 0.54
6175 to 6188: -0.42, 0.566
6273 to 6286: 0.19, 0.578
